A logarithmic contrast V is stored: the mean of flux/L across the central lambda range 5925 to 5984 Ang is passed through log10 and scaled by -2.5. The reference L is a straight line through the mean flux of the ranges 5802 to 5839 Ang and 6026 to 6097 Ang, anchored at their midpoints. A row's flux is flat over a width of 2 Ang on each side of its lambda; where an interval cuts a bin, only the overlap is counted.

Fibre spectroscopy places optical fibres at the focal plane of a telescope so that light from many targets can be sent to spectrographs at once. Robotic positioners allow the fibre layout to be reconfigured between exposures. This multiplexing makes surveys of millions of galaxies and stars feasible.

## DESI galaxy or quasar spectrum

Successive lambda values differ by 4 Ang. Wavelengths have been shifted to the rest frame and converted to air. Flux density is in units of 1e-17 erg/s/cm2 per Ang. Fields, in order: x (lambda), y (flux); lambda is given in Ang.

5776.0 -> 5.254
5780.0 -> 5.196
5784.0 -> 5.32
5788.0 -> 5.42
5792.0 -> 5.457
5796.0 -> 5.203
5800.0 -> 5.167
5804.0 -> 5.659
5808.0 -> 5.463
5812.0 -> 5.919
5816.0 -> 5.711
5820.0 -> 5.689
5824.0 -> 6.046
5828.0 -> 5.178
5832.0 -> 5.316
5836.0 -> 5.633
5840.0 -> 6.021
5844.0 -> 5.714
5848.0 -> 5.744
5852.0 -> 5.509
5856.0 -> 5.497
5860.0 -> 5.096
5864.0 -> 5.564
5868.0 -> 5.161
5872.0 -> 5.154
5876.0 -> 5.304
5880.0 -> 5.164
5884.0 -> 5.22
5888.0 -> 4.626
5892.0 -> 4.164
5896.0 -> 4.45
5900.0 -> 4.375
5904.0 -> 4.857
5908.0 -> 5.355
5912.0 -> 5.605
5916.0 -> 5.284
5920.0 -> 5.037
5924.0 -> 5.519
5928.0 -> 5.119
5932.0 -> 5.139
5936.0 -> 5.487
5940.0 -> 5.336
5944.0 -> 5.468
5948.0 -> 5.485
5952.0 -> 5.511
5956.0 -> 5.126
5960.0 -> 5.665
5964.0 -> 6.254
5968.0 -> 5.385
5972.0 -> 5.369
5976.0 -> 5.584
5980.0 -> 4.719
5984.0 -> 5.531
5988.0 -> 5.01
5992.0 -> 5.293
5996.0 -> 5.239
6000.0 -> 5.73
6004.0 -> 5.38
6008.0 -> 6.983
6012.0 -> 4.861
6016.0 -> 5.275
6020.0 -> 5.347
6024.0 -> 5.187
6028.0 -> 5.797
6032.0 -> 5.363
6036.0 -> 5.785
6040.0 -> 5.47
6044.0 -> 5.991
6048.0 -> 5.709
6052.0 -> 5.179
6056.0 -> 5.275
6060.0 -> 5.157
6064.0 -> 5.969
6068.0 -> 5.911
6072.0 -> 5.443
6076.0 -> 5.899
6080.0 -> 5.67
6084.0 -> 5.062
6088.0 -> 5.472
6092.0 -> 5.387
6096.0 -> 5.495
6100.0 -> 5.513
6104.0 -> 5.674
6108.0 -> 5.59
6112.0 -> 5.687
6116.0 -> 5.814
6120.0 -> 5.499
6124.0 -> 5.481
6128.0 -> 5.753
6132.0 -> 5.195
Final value 0.04 mag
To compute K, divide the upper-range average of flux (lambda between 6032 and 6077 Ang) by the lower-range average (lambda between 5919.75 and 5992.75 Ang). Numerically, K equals 1.04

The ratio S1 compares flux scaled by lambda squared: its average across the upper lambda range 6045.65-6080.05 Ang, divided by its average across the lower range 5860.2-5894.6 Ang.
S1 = 1.18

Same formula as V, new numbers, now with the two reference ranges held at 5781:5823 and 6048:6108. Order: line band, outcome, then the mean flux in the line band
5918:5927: 0.051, 5.26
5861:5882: 0.050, 5.26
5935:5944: 0.019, 5.42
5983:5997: 0.053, 5.25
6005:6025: -0.005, 5.54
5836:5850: -0.056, 5.8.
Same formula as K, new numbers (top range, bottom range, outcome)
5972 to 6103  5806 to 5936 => 1.04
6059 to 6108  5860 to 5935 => 1.10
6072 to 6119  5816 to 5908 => 1.06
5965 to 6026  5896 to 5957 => 1.04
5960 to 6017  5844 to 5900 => 1.07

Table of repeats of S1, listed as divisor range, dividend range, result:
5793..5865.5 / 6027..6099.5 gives 1.08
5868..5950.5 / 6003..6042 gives 1.13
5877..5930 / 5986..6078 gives 1.16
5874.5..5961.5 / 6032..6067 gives 1.13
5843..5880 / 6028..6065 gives 1.09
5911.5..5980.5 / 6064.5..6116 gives 1.08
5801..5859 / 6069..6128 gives 1.08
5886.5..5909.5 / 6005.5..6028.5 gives 1.25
